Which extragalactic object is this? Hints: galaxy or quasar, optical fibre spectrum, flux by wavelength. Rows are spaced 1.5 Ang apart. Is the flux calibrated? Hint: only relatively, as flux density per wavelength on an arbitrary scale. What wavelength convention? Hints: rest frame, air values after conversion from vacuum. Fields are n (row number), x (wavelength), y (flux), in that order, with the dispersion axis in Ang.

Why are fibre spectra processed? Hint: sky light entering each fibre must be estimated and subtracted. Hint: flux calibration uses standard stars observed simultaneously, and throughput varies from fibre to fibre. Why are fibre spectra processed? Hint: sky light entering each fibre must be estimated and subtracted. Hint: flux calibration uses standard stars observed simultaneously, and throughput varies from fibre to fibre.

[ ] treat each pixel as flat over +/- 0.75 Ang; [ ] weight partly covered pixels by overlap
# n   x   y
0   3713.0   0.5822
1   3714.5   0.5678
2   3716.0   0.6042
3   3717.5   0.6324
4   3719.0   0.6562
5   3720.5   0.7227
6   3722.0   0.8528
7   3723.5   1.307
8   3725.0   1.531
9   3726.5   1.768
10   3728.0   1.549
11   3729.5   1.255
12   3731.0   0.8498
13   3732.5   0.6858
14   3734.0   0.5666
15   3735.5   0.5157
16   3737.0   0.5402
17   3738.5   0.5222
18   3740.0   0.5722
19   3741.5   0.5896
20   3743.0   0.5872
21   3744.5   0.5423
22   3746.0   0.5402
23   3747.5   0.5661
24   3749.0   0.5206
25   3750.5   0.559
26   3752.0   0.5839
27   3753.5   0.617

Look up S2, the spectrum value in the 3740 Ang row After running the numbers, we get 0.5722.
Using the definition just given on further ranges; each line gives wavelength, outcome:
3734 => 0.5666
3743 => 0.5872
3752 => 0.5839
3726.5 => 1.768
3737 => 0.5402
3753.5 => 0.617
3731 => 0.8498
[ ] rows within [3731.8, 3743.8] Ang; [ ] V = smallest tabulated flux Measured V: 0.5157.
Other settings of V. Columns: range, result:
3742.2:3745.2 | 0.5423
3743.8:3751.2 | 0.5206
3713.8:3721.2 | 0.5678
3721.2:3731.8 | 0.8498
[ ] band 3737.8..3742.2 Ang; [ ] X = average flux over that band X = 0.561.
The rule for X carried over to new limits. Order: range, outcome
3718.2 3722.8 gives 0.749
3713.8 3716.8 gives 0.587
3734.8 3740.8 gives 0.538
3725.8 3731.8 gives 1.35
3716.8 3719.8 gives 0.646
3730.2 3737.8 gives 0.635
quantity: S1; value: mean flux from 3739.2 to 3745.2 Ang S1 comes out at 0.573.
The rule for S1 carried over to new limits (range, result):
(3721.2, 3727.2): 1.36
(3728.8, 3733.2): 0.929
